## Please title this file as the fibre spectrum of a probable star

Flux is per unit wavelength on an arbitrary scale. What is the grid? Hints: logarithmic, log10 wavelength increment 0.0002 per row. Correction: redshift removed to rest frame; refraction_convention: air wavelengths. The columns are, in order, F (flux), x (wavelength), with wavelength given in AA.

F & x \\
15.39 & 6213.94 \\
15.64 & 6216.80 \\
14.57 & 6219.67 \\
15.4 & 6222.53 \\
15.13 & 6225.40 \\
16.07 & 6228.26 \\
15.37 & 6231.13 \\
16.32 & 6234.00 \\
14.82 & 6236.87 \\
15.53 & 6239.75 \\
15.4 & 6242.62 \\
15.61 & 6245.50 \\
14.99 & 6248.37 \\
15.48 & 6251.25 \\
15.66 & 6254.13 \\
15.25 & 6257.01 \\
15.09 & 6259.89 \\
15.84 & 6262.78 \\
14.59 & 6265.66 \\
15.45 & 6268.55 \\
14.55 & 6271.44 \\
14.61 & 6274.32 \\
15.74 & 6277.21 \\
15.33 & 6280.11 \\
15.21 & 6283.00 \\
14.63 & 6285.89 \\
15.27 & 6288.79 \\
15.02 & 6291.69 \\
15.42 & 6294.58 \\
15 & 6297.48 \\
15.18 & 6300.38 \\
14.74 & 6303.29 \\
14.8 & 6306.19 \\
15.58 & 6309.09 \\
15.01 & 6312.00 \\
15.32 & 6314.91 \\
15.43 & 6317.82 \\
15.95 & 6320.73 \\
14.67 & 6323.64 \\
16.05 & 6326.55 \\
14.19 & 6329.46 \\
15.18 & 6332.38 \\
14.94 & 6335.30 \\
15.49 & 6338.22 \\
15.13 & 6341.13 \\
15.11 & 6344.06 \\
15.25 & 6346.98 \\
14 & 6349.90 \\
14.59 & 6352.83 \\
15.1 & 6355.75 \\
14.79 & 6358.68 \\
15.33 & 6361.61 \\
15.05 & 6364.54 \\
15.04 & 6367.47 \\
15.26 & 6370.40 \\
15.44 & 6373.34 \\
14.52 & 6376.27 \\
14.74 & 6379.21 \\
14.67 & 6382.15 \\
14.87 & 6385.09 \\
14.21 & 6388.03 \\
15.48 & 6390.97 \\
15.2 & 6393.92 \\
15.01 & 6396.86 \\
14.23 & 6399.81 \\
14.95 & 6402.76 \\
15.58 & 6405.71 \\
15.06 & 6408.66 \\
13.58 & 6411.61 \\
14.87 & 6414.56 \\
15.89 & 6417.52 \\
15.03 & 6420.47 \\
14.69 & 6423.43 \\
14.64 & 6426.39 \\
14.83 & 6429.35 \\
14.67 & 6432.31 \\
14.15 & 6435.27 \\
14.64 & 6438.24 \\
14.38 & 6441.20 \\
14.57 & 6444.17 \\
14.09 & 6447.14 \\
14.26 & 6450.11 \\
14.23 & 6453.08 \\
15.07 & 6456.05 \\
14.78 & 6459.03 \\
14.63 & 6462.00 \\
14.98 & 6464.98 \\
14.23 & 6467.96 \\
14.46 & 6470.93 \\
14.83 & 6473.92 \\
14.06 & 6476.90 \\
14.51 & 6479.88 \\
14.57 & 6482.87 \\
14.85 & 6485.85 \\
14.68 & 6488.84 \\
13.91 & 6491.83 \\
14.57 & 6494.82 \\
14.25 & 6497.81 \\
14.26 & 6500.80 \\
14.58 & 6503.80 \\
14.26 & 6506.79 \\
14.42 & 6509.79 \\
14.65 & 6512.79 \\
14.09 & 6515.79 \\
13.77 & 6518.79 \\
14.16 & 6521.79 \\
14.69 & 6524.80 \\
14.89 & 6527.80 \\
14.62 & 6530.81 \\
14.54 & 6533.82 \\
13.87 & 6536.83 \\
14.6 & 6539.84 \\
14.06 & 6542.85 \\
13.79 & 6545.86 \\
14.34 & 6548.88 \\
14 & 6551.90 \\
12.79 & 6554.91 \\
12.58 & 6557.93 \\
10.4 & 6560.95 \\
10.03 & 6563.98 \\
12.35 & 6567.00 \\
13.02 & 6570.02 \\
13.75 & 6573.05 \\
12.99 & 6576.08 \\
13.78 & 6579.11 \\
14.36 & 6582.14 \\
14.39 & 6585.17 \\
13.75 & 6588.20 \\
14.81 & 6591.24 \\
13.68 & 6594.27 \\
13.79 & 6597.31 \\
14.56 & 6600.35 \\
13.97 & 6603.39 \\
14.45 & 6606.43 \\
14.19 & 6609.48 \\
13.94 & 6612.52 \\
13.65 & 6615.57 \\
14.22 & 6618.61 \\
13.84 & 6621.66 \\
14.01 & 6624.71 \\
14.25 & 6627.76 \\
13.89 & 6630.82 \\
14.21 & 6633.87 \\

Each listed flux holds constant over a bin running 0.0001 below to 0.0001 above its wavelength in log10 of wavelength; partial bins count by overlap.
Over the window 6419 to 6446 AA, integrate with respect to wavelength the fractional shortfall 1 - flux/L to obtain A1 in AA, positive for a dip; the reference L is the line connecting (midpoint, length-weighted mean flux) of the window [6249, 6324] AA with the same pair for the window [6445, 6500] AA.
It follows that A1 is 0.1 AA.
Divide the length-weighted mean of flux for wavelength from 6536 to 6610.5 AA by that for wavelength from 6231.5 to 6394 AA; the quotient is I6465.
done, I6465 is 0.9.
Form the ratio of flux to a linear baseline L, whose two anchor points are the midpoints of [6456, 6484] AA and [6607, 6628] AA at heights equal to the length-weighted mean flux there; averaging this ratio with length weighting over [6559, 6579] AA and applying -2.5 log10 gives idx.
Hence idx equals 0.16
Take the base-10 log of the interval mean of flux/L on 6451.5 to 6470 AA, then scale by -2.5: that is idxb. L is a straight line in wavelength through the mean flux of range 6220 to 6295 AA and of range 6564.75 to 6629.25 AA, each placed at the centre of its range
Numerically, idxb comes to -0.02 mag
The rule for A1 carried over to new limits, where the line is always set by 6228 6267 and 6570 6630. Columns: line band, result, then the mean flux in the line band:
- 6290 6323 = -0.1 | 15.2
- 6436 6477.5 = 0.1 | 14.5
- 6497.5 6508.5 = 0.0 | 14.3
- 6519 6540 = -0.2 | 14.4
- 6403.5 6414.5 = 0.0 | 14.8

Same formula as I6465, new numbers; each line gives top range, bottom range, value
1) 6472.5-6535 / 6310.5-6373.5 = 0.96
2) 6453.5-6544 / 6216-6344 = 0.95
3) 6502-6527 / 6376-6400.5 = 0.97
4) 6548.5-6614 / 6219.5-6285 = 0.88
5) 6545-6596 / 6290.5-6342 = 0.87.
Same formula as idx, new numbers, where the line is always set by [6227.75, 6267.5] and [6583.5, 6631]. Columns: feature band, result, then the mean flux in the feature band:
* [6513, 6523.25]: 0.02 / 14.1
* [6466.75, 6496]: 0.01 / 14.5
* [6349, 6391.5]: 0.01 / 14.9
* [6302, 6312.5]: 0.01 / 15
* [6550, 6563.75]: 0.16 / 12.3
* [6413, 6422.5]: -0.03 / 15.2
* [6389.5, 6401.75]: -0.01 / 15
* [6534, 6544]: 0.01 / 14.2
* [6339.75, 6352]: 0.01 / 14.8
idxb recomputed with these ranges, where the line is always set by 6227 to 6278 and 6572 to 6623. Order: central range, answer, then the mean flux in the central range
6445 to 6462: 0.00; 14.5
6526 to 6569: 0.07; 13.4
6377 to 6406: 0.00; 14.9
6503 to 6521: 0.00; 14.3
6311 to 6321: -0.02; 15.4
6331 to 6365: 0.00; 15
